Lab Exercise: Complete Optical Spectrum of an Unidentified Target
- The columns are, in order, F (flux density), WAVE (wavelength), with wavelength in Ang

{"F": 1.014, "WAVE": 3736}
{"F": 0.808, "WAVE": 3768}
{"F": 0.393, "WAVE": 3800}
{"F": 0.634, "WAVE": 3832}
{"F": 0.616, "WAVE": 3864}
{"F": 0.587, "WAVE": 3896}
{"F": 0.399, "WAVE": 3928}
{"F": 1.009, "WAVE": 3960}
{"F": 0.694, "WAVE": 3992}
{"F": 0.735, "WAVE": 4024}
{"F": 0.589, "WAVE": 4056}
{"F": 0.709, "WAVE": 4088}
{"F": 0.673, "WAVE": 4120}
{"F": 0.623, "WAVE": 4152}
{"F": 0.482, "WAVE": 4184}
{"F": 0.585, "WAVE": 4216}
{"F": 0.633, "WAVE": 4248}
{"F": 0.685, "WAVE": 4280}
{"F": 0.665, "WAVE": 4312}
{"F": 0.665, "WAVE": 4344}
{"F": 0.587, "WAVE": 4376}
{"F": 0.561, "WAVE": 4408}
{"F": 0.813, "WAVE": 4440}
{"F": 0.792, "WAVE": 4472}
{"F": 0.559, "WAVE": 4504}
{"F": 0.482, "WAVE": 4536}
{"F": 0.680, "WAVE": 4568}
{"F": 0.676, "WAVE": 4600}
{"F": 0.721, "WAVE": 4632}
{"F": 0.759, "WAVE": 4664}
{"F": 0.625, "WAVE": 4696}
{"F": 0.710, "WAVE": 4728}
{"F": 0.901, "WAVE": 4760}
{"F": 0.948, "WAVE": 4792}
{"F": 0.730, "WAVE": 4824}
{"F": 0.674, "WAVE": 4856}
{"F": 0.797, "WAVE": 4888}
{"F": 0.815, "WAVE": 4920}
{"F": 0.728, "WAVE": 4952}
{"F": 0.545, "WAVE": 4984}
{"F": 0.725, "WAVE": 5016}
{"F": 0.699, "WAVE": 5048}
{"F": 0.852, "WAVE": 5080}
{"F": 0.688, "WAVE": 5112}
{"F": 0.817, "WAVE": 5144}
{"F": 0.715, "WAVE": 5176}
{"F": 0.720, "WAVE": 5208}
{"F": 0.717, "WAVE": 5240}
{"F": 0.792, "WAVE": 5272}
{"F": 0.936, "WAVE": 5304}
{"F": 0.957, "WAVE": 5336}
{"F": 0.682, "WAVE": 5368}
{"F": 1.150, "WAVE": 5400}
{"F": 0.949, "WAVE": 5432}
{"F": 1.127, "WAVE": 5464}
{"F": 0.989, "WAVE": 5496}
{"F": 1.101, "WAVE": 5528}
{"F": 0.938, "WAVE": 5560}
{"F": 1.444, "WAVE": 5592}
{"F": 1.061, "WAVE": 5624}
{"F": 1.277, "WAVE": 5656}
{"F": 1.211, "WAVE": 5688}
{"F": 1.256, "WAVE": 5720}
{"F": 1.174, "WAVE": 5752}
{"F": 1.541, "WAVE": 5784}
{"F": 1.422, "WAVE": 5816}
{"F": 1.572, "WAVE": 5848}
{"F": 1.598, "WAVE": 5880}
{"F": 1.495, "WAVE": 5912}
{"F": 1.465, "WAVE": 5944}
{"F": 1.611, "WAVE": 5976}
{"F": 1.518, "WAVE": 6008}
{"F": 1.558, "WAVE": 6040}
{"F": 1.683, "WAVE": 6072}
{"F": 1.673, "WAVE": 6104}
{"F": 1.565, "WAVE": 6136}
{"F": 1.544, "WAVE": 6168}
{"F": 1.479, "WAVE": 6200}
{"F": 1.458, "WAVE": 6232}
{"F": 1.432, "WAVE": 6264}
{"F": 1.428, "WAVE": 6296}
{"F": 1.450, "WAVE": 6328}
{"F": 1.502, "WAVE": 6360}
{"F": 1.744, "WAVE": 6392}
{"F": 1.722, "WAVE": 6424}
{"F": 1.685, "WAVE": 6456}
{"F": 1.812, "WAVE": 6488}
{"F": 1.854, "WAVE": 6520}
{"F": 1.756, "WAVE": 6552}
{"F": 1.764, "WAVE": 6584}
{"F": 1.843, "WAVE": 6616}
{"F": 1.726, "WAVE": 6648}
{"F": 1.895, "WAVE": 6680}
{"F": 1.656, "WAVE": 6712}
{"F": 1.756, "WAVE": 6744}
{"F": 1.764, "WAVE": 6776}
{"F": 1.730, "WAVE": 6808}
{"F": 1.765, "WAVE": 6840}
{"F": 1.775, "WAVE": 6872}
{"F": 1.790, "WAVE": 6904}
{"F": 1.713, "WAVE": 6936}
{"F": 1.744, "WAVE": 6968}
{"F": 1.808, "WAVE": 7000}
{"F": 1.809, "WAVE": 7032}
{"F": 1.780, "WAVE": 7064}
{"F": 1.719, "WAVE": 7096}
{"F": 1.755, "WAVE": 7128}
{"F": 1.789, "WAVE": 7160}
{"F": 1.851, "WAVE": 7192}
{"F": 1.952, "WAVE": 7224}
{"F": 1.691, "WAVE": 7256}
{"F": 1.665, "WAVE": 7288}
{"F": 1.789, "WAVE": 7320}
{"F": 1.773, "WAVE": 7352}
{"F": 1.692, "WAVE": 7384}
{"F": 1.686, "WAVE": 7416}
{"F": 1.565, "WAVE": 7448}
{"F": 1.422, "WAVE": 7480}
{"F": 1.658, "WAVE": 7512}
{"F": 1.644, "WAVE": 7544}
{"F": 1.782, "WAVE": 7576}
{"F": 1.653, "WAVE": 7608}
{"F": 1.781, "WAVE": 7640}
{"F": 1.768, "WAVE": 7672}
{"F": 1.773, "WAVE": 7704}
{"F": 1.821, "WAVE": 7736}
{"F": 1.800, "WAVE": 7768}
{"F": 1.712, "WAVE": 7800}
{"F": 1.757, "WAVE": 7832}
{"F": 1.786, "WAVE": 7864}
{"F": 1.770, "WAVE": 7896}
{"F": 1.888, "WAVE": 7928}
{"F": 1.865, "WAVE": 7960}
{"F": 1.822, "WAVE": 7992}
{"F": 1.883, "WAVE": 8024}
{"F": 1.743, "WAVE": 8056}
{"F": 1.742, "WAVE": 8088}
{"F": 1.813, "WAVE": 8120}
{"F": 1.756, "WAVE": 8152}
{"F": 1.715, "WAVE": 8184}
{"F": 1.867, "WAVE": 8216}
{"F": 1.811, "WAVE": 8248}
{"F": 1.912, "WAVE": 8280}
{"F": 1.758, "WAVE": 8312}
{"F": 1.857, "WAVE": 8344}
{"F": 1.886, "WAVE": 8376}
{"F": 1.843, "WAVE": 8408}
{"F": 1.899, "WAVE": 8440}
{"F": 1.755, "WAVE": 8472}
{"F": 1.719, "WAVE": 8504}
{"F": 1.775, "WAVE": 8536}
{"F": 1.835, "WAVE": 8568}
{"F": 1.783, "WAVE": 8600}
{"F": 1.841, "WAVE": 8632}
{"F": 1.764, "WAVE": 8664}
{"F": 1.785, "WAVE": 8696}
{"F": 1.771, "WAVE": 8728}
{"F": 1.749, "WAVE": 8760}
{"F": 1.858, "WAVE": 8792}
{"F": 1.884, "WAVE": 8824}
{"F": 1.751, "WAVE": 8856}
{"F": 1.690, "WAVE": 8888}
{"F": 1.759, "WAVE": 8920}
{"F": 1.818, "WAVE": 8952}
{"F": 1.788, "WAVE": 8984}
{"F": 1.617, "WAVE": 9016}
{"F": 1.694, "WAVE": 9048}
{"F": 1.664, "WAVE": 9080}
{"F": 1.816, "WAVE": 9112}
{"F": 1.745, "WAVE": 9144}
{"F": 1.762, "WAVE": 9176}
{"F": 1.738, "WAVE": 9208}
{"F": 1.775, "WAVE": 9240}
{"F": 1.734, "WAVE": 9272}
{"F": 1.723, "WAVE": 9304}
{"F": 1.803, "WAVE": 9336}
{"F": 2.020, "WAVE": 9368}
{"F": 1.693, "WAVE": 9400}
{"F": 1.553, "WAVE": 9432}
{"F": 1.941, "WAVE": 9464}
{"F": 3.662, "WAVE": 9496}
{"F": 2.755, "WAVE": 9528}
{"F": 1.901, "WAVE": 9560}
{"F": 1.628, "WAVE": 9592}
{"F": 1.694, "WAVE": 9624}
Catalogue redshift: 0.445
